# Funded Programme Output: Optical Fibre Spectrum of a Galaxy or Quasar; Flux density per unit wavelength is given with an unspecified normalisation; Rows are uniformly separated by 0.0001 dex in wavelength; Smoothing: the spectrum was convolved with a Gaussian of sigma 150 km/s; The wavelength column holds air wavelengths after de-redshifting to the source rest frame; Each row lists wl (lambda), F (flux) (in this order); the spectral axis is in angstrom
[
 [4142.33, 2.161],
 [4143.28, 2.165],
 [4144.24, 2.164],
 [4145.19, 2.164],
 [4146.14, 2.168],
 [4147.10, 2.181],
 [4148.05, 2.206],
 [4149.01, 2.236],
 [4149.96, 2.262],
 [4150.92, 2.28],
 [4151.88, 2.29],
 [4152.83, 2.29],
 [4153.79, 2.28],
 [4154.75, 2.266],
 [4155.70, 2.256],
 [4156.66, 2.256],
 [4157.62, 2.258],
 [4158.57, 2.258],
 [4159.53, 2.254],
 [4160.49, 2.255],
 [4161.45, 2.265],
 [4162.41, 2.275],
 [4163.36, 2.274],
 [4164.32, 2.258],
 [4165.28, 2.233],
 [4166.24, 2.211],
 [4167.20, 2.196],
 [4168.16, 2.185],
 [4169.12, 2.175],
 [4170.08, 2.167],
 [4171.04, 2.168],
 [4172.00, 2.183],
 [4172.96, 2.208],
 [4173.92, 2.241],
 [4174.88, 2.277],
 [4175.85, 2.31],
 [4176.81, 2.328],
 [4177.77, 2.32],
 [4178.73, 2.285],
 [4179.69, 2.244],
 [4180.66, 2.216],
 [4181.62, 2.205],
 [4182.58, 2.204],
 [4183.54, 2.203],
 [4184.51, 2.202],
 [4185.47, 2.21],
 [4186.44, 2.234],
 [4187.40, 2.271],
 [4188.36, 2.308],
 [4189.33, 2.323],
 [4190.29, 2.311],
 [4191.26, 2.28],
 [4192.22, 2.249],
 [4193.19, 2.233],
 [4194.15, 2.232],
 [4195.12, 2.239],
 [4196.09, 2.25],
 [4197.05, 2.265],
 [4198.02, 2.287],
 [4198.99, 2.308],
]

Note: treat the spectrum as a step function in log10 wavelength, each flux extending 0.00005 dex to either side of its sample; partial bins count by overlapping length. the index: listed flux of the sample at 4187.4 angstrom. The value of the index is 2.271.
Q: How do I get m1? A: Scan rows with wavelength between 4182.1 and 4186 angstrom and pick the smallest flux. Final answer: 2.202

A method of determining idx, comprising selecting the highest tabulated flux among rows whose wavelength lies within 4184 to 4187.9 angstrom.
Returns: 2.271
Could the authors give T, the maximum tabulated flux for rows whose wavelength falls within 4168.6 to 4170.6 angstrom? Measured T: 2.175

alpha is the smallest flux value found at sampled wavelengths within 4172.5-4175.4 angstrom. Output 2.208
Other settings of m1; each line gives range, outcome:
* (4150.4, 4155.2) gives 2.266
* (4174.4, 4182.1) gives 2.205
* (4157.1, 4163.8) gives 2.254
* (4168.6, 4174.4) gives 2.167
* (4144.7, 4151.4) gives 2.164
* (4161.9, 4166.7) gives 2.211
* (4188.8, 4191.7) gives 2.28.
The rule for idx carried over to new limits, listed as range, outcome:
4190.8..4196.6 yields 2.28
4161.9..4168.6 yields 2.275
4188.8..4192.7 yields 2.323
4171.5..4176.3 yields 2.31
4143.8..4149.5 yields 2.236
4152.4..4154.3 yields 2.29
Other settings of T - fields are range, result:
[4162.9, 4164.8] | 2.274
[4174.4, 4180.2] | 2.328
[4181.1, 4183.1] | 2.205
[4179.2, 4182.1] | 2.244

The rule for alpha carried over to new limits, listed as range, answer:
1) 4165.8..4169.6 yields 2.175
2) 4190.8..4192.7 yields 2.249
